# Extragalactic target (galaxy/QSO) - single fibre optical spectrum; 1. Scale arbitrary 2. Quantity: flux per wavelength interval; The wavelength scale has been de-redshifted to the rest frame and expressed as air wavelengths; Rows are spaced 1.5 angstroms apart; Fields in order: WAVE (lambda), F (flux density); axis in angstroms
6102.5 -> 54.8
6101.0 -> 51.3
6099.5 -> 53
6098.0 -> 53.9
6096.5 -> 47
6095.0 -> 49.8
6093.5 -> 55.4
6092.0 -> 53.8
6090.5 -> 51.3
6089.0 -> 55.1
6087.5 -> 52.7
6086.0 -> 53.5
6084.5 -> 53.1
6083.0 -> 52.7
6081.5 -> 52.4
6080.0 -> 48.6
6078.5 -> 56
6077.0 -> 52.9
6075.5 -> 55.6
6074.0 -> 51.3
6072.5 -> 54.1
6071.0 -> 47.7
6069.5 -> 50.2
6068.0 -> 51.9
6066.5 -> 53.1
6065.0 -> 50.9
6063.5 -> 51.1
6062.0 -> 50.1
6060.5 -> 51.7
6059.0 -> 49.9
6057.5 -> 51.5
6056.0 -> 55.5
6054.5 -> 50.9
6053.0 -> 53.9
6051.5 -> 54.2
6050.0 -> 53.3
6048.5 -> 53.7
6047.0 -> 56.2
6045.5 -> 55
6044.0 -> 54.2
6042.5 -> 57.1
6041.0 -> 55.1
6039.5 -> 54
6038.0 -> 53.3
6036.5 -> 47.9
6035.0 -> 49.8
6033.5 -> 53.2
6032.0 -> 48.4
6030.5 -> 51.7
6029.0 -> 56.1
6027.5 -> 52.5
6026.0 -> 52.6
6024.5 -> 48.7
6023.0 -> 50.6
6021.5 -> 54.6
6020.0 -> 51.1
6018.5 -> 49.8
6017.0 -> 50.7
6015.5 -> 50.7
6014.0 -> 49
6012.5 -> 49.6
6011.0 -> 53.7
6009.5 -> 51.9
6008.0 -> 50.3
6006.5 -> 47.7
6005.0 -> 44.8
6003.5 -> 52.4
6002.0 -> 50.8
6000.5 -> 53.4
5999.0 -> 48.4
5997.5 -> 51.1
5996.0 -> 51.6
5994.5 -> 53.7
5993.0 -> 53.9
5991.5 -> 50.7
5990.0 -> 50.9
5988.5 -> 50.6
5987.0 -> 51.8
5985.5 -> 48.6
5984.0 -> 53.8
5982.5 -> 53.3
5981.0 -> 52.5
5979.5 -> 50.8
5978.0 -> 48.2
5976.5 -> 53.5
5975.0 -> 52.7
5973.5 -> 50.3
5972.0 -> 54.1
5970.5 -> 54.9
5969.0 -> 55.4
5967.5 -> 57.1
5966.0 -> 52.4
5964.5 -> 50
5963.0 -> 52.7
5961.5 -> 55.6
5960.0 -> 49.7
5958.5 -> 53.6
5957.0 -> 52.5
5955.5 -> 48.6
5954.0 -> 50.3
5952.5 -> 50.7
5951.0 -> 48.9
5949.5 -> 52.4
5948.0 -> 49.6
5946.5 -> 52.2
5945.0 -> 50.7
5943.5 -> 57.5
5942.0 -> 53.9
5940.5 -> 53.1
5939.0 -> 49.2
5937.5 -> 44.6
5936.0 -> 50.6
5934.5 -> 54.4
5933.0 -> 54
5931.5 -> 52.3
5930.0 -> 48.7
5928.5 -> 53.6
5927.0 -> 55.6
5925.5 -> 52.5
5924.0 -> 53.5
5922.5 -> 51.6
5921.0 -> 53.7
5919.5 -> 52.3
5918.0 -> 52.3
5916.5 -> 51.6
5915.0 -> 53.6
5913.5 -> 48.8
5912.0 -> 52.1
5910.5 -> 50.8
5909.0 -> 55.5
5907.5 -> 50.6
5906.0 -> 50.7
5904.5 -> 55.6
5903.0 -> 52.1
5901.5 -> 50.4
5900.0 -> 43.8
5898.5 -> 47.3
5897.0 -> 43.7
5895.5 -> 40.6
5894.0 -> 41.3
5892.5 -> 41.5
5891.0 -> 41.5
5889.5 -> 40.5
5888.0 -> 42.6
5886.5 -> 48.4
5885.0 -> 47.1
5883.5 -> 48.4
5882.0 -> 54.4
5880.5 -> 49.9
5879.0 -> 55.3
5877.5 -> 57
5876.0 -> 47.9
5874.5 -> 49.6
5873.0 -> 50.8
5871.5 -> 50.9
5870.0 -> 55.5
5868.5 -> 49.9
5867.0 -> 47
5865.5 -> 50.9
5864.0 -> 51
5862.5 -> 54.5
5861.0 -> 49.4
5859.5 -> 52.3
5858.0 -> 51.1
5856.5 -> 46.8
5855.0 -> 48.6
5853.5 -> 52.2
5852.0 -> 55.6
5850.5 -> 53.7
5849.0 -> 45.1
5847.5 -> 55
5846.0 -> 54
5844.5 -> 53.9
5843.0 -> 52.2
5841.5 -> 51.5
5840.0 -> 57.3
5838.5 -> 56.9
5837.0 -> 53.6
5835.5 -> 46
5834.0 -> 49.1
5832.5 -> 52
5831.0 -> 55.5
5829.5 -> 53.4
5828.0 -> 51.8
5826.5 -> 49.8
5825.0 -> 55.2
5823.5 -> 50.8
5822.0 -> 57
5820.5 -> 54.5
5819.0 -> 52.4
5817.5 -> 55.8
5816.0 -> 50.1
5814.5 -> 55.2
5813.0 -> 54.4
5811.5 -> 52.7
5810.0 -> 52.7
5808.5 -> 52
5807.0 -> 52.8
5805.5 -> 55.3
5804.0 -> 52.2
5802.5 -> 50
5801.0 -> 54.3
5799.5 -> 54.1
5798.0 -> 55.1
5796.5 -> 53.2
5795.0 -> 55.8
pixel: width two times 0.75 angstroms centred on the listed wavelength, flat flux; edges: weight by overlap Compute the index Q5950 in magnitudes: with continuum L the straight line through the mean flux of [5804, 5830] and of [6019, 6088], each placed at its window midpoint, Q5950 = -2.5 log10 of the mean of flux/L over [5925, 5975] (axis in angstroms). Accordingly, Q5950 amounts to 0.01 mag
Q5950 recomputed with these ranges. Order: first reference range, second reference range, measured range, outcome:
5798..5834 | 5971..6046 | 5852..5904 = 0.08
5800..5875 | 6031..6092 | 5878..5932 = 0.06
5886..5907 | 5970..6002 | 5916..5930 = -0.11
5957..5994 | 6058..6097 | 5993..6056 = 0.01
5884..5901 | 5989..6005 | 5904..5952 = -0.13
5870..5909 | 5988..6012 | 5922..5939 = -0.05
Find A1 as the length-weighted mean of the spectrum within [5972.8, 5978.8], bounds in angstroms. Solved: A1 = 51.2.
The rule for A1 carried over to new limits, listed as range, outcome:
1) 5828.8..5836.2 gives 51.2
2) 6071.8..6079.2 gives 54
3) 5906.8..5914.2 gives 51.6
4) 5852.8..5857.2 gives 49.2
